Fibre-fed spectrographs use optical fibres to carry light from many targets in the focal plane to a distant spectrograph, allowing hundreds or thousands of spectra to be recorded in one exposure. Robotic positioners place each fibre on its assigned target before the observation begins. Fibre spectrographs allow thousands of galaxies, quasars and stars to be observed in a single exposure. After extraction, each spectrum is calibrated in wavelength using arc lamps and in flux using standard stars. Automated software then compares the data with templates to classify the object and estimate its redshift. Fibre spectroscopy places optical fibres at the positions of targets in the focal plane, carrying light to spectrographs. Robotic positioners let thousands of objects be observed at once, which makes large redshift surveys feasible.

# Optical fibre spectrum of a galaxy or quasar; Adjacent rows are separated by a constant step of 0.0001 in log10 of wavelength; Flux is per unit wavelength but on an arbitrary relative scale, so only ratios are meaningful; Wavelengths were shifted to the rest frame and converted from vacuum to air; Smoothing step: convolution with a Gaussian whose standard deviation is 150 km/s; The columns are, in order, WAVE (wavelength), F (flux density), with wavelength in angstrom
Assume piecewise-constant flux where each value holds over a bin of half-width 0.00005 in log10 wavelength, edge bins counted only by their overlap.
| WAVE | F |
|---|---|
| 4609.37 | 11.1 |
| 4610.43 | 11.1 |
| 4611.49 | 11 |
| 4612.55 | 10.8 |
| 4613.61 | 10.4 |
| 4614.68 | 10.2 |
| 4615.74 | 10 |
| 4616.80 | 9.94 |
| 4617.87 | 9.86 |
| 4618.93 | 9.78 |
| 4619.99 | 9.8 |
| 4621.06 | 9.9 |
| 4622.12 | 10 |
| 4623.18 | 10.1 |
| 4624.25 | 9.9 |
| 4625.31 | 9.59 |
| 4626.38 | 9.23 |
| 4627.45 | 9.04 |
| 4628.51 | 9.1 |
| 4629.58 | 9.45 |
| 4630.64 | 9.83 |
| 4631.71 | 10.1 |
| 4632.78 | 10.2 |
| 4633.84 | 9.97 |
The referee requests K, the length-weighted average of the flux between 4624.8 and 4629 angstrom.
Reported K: 9.23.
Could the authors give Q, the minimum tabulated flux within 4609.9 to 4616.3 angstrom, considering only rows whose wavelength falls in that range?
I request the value 10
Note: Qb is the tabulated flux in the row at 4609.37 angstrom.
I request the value 11.1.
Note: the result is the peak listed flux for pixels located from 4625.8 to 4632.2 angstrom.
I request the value 10.1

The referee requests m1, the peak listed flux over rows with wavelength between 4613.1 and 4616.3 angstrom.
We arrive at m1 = 10.4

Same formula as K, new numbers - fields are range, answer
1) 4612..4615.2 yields 10.5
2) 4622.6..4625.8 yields 9.88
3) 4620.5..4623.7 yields 10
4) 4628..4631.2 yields 9.46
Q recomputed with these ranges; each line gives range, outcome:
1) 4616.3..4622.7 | 9.78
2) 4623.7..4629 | 9.04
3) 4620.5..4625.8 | 9.59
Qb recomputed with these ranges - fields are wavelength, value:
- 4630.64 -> 9.83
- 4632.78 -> 10.2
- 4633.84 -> 9.97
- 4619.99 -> 9.8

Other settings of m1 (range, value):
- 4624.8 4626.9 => 9.59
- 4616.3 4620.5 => 9.94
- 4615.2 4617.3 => 10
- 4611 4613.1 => 11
